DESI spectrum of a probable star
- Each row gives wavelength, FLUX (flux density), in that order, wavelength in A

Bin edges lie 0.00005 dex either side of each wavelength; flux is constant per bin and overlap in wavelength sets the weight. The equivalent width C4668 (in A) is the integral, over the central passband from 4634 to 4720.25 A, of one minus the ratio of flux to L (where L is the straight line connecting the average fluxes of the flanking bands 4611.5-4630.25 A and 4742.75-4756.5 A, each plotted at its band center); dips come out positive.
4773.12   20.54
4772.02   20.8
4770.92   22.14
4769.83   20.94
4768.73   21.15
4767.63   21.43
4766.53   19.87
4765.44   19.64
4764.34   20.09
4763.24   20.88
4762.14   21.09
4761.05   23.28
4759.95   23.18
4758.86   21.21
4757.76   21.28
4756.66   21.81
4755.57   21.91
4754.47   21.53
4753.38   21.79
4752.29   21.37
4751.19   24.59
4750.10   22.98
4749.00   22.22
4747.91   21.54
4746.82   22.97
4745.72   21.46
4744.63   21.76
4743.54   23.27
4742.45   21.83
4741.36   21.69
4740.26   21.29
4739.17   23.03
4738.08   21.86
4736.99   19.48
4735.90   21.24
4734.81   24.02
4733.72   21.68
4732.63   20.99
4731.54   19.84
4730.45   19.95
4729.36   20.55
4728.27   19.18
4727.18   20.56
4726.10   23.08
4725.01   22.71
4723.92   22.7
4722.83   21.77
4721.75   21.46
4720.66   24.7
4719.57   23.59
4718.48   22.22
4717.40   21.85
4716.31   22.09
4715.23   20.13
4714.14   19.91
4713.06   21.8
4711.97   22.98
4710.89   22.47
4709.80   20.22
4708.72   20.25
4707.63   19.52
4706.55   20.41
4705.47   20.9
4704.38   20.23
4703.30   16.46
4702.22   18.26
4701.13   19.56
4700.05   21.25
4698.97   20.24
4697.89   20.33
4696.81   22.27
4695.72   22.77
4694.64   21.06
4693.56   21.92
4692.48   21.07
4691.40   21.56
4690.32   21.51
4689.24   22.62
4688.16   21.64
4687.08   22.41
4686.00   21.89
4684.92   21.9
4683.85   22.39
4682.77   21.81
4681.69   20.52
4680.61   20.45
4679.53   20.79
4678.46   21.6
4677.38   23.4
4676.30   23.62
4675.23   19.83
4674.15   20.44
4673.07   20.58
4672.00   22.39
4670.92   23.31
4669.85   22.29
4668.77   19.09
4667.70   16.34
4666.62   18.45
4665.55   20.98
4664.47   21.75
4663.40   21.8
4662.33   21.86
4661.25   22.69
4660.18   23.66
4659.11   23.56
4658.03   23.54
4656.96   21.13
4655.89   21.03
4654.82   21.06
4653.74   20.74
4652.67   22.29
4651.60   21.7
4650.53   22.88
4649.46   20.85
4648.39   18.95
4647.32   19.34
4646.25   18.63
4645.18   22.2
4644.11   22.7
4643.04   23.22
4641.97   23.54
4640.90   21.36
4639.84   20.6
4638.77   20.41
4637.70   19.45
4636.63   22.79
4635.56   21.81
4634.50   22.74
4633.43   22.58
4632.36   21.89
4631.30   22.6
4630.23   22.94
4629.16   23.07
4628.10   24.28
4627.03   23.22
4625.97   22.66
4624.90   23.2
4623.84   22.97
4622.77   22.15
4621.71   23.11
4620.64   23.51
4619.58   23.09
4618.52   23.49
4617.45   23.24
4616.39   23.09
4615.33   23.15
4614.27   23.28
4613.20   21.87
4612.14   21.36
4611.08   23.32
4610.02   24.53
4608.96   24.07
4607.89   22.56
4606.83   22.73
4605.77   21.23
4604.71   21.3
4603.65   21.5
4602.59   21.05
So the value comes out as 5.2 A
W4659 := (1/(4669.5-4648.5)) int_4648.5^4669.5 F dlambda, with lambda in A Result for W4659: 21.3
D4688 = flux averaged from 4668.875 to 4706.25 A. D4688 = 21.2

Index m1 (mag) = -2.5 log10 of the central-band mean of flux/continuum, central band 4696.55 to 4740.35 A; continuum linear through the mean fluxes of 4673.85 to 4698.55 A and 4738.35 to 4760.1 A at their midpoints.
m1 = 0.04 mag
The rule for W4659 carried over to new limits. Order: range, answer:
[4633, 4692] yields 21.5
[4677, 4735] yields 21.3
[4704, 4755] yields 21.7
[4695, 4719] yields 20.7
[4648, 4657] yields 21.2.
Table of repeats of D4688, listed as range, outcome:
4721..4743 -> 21.5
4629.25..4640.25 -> 21.8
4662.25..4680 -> 21.1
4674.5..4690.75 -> 21.7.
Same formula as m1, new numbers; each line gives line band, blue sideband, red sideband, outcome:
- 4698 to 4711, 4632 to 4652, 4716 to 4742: 0.09 mag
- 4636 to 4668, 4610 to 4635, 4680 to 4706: 0.04 mag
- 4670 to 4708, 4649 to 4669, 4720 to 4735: 0.01 mag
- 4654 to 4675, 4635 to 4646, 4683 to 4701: 0.02 mag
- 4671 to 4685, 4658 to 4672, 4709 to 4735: 0.00 mag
